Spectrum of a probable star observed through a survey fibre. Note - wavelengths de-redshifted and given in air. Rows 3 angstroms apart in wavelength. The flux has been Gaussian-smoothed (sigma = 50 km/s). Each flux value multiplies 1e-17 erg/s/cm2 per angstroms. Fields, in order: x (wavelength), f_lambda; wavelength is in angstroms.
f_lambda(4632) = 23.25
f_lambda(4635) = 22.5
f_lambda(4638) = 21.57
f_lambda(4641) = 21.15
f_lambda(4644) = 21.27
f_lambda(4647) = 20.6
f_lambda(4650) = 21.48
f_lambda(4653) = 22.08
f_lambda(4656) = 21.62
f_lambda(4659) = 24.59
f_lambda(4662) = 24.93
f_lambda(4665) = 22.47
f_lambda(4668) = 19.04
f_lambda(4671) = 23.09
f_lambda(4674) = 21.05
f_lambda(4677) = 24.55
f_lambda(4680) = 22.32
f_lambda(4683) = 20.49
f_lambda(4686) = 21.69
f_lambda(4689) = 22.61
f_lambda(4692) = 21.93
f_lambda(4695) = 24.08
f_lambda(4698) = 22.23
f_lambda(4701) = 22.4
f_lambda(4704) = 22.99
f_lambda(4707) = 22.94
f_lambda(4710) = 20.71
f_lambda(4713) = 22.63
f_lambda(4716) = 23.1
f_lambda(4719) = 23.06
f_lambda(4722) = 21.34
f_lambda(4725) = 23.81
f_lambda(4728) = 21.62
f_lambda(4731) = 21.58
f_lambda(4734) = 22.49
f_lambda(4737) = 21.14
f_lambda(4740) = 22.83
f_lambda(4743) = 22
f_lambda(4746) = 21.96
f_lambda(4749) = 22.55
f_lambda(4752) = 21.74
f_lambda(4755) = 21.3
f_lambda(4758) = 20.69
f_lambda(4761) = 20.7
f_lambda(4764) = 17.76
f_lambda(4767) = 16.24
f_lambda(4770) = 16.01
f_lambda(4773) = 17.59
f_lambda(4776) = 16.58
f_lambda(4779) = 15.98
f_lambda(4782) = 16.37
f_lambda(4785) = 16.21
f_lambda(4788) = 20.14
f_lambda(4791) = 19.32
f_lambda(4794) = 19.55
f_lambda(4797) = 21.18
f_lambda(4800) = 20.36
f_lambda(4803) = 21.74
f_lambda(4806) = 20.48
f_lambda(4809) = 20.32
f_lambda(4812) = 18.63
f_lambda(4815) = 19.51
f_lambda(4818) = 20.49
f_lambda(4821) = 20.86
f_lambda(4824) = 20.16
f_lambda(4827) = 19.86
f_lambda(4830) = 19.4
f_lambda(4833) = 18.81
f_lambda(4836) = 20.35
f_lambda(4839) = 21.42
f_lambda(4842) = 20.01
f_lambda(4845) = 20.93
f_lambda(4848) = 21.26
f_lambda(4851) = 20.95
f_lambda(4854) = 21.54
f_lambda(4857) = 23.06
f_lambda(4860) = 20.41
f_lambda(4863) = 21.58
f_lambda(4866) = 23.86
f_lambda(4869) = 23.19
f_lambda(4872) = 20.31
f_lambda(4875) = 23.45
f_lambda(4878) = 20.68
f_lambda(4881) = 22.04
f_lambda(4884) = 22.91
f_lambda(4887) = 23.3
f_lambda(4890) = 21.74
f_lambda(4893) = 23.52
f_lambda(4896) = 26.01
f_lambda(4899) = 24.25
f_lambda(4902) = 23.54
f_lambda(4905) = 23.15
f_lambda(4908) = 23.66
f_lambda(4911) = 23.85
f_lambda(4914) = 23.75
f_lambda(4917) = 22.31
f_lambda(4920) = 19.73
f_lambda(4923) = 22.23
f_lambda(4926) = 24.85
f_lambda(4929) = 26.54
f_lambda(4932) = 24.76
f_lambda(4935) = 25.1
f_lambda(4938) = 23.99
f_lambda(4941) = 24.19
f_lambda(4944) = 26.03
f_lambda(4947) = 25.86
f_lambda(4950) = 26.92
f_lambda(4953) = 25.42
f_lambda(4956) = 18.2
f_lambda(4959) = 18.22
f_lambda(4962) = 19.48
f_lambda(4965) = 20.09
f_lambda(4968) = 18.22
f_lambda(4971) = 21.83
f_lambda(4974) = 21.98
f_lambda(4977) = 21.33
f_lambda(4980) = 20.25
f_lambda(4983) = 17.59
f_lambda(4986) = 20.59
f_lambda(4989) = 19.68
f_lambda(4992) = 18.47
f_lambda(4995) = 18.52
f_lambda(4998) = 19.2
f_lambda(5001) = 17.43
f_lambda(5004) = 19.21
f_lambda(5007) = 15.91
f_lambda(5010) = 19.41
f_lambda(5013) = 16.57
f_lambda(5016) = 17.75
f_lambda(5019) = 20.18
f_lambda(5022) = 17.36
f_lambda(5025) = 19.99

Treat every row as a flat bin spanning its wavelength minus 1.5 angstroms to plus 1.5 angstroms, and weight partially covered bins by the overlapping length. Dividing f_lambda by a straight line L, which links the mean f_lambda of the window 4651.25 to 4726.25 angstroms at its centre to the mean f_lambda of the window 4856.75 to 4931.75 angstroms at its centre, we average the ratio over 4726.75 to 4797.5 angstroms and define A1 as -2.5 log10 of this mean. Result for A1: 0.15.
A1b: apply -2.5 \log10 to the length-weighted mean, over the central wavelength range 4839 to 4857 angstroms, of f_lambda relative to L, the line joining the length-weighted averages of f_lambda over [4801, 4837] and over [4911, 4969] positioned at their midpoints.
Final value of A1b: -0.02 mag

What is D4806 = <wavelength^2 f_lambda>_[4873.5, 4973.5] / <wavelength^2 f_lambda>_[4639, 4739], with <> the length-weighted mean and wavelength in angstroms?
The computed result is 1.14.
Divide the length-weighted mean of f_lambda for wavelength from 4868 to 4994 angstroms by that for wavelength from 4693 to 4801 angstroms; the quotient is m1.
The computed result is 1.1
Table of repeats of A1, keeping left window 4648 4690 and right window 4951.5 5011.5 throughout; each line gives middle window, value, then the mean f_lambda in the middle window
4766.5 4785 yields 0.282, 16.5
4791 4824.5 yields 0.042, 20.3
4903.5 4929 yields -0.153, 23.2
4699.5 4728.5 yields -0.030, 22.5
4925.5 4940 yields -0.245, 25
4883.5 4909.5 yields -0.164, 23.6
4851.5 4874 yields -0.071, 22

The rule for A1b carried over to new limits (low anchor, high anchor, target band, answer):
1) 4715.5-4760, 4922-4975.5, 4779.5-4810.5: 0.15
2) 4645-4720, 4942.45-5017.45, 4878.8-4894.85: -0.09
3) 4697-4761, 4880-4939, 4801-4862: 0.12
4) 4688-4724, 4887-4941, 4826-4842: 0.16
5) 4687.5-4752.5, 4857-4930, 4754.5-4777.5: 0.23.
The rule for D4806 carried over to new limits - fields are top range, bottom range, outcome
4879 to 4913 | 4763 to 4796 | 1.41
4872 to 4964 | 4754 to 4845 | 1.27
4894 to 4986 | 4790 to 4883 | 1.14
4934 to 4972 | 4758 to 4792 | 1.37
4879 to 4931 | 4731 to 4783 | 1.26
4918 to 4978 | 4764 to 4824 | 1.29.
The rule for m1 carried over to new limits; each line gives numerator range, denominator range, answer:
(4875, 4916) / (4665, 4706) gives 1.05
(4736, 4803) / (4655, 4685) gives 0.87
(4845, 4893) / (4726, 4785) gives 1.11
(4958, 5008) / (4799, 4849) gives 0.95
